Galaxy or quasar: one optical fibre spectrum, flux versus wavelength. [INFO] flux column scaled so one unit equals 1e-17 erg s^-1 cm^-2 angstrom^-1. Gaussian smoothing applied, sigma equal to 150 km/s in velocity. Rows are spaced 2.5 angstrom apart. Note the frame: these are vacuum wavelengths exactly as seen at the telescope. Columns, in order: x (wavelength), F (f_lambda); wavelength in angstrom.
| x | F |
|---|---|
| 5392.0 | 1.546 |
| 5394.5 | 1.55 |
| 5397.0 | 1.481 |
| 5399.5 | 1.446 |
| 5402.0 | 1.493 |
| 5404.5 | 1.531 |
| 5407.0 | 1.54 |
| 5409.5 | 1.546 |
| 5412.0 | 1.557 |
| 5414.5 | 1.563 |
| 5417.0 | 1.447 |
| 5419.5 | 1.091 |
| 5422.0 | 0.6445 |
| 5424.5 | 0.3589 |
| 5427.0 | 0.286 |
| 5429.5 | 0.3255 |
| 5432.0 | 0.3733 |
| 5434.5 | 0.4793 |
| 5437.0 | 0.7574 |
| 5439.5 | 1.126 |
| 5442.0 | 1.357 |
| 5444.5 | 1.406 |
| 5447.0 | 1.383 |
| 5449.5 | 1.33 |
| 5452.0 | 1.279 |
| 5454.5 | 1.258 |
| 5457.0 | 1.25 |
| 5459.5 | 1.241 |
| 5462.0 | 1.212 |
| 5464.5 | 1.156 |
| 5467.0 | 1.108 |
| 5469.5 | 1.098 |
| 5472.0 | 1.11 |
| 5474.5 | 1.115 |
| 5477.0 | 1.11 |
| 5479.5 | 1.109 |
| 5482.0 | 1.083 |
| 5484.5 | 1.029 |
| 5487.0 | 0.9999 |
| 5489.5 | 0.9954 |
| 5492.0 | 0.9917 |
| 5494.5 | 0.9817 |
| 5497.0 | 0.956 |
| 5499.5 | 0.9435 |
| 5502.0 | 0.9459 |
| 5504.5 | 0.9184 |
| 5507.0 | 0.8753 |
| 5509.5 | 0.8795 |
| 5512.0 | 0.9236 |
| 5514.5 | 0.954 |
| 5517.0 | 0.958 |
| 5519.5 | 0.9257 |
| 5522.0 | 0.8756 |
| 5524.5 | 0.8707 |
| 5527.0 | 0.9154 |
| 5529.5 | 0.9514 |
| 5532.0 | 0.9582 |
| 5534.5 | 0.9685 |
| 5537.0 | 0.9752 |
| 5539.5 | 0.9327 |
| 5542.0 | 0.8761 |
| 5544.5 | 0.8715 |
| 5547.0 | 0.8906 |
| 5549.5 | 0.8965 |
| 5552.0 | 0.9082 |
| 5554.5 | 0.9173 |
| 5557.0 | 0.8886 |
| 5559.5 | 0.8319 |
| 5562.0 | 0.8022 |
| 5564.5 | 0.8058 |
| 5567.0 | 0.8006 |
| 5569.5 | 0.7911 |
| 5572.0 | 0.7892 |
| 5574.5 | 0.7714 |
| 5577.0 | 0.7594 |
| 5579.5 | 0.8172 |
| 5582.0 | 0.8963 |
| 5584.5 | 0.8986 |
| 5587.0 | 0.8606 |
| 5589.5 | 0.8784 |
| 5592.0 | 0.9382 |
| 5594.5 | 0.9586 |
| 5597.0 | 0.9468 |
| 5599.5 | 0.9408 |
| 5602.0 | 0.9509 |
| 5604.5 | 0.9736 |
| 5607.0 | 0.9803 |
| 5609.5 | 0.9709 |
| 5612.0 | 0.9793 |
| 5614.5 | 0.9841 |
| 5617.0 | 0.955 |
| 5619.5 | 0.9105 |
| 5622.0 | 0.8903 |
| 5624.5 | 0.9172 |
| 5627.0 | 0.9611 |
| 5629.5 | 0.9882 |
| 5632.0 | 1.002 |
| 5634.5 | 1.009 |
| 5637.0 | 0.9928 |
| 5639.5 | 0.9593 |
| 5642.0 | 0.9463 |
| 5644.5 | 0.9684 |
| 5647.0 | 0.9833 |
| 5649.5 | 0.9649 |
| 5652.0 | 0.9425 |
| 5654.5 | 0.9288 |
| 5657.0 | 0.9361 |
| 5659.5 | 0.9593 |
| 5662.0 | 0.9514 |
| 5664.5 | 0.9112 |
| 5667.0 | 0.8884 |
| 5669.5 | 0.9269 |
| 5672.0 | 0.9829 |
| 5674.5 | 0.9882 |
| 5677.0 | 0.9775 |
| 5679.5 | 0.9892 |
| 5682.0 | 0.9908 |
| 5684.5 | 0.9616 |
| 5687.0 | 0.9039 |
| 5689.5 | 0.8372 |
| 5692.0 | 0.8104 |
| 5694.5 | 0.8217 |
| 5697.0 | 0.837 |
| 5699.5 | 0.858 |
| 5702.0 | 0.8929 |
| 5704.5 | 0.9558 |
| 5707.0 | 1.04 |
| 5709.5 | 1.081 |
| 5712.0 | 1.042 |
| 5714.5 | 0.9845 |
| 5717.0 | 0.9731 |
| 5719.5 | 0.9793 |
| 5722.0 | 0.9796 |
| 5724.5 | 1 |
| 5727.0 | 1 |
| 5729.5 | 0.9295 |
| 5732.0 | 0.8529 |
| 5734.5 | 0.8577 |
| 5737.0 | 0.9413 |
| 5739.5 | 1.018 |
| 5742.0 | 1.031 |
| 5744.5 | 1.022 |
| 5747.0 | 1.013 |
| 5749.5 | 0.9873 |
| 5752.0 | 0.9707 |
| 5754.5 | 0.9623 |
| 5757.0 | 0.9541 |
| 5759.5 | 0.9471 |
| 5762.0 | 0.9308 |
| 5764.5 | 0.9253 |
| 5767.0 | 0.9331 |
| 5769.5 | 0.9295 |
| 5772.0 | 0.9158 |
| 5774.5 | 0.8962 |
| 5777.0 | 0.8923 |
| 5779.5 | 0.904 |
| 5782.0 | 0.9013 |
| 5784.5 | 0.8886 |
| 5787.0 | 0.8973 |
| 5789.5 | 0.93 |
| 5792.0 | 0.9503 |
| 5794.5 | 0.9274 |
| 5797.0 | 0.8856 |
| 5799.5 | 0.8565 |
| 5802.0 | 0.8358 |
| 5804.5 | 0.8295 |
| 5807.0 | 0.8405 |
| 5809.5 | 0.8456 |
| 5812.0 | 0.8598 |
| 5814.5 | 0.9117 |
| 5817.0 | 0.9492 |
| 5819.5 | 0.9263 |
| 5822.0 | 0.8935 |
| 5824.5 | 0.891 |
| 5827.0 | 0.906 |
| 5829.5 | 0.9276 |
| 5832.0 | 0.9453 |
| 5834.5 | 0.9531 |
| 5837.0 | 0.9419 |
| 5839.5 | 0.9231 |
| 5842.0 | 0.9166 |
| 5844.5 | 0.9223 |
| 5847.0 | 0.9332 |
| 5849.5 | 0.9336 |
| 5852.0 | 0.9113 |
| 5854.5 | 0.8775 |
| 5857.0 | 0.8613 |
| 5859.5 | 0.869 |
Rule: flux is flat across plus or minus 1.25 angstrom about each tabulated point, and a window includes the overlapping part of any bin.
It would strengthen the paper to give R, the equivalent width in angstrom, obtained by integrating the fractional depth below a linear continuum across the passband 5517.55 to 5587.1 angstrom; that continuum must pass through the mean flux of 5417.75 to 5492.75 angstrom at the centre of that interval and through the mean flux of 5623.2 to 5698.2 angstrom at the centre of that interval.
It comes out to 7.21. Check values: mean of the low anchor 1.01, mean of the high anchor 0.941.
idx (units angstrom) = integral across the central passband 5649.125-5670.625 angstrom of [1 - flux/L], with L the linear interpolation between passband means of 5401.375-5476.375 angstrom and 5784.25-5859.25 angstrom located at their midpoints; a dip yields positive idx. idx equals 1.2 angstrom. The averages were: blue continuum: 1.11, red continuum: 0.902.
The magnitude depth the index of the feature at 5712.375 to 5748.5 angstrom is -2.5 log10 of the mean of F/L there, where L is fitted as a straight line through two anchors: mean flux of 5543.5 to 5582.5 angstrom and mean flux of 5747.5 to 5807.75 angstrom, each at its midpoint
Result -0.087 mag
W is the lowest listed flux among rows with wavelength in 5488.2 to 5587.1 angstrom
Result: 0.7594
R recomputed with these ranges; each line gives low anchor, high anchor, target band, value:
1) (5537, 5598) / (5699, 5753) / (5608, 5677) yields -2.9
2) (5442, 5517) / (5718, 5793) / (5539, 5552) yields 2.0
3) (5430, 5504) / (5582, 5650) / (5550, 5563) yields 1.6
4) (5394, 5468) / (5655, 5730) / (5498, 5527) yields 4.5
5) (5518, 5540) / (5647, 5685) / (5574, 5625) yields 1.5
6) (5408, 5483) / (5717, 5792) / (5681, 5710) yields 1.8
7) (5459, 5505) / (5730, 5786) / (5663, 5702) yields 2.4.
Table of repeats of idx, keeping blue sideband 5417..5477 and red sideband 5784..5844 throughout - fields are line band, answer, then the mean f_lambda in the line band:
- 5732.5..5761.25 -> -1.5 angstrom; 0.969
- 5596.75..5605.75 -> 0.1 angstrom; 0.954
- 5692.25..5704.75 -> 1.0 angstrom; 0.861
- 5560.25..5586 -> 4.1 angstrom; 0.814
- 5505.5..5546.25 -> 2.5 angstrom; 0.919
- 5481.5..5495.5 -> -0.3 angstrom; 1.01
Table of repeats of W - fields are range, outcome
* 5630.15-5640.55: 0.9593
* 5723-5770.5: 0.8529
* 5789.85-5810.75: 0.8295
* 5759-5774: 0.9158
